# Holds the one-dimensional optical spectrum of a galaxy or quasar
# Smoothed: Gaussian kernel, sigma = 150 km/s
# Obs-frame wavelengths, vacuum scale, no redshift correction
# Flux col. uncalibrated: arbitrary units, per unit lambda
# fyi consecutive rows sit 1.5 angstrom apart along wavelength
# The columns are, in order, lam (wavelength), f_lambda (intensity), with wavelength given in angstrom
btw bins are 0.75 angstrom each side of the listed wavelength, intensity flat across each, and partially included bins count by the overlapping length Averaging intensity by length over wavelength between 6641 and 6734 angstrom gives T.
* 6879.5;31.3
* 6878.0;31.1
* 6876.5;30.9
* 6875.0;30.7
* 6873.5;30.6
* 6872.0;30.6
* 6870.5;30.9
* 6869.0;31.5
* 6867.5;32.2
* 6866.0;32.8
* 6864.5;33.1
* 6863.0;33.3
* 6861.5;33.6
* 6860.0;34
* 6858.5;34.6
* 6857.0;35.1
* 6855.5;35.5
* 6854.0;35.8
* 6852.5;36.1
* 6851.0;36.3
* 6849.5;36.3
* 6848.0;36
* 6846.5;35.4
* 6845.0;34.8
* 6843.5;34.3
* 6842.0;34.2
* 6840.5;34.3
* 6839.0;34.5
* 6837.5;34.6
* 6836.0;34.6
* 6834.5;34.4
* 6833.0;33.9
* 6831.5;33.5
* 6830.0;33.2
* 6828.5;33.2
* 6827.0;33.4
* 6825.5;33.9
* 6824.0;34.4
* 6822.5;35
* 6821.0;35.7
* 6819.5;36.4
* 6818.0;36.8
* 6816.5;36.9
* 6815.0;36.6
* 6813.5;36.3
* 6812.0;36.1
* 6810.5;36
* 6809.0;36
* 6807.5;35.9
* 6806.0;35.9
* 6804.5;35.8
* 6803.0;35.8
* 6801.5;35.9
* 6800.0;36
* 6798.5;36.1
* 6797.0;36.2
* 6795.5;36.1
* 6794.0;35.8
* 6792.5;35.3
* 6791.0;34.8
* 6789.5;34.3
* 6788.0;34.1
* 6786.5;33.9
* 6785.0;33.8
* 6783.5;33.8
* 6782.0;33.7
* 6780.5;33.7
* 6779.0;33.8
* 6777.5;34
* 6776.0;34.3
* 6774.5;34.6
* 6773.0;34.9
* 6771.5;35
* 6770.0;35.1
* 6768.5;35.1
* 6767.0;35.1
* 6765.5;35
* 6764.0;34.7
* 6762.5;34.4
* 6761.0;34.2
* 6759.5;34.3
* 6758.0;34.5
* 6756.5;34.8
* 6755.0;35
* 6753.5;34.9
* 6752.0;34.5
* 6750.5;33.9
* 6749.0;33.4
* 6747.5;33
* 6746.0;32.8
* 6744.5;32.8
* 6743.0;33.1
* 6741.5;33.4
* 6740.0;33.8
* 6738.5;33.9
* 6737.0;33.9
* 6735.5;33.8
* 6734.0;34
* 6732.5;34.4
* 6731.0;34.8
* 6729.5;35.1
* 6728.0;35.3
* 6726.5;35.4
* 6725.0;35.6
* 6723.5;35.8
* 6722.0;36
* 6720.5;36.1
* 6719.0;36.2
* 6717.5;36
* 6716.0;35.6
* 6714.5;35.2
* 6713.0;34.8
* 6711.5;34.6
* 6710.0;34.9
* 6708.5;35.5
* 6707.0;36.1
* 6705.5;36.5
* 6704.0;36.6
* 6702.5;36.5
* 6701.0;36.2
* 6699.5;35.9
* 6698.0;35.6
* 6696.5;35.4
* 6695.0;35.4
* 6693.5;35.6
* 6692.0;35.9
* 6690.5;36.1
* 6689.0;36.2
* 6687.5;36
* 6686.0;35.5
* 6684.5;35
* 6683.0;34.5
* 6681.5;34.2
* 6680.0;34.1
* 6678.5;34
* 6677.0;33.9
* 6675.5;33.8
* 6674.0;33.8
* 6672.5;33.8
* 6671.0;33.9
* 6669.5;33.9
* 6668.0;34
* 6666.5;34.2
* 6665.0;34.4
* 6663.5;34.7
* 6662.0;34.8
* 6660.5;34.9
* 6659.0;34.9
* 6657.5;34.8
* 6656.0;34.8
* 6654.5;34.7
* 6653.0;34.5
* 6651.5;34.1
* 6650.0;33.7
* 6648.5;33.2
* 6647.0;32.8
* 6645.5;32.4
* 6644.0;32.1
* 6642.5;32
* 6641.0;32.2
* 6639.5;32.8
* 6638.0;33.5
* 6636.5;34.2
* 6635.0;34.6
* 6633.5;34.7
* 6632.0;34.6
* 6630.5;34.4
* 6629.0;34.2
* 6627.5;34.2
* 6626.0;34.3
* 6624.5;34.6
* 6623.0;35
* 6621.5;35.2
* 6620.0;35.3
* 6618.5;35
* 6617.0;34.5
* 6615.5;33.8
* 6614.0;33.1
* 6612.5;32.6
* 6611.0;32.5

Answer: 34.8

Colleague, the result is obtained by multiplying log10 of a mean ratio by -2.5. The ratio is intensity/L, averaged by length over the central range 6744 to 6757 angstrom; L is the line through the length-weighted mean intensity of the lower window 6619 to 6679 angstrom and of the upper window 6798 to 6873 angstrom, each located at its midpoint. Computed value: 0.02 mag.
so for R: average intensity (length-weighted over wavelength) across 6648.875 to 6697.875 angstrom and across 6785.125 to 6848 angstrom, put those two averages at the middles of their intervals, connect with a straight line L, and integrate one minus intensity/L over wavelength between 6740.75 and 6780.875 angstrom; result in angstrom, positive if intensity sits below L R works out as 0.8 angstrom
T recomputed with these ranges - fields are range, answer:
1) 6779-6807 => 35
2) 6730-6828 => 34.8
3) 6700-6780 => 34.8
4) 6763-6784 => 34.5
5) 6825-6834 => 33.5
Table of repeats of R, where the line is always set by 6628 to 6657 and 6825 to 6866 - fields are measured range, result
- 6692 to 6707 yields -0.9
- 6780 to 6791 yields 0.1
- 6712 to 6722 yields -0.5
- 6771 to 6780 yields -0.1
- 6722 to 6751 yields -0.1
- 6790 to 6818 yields -1.4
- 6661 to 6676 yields -0.2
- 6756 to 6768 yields -0.2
